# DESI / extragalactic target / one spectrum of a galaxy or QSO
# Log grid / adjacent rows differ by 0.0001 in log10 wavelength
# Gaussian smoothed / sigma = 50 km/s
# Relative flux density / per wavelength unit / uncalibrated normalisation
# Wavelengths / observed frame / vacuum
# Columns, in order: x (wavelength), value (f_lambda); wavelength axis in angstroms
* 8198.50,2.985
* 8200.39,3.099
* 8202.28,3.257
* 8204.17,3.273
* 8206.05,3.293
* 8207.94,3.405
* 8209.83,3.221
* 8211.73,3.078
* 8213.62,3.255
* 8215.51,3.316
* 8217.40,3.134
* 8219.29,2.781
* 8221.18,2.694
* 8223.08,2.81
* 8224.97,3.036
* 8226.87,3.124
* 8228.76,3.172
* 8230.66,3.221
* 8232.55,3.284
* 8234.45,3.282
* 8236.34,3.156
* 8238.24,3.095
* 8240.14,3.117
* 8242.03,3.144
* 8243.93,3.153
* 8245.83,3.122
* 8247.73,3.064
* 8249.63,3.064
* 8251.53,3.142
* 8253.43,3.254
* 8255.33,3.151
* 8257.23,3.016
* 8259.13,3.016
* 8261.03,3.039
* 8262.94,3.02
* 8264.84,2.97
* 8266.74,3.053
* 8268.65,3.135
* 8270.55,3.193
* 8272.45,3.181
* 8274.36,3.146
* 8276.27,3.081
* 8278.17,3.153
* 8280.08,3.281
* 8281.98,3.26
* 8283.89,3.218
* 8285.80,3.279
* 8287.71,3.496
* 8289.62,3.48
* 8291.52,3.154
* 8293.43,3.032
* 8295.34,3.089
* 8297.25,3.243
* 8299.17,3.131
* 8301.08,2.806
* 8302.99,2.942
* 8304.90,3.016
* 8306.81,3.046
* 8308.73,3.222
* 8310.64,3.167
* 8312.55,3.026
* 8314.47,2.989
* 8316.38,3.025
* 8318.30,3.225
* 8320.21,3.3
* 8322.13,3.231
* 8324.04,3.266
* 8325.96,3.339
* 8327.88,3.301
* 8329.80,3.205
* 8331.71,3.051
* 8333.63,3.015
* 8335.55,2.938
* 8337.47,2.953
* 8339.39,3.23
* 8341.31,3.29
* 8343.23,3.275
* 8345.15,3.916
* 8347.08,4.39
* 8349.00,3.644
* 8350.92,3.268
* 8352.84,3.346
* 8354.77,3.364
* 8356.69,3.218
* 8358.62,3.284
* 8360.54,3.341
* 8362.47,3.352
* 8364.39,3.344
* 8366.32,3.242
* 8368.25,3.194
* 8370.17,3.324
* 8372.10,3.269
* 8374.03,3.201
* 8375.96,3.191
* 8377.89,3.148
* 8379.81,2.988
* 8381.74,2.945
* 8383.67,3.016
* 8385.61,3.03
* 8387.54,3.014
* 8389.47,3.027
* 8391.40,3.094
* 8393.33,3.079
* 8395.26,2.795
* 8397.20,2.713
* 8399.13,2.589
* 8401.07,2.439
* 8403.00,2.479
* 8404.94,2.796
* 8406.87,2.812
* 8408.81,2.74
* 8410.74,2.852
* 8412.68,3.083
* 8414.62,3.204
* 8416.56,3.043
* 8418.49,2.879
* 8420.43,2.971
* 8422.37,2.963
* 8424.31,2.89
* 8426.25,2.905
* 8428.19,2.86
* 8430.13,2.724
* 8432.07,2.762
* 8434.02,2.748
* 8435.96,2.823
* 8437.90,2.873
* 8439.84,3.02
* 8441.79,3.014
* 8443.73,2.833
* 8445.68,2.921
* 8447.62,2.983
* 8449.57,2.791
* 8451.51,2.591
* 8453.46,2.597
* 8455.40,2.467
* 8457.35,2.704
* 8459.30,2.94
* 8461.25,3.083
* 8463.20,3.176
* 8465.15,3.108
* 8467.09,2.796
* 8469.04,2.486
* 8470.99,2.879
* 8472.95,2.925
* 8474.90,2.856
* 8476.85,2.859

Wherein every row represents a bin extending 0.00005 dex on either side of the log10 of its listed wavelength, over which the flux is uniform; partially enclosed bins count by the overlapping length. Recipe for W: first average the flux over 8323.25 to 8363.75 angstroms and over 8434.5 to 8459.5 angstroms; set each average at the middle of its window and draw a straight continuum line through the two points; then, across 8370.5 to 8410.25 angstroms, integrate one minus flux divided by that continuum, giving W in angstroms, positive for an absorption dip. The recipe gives 2.2 angstroms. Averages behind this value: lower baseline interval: 3.33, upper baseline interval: 2.81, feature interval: 2.92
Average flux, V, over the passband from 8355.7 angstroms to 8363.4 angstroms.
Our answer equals 3.3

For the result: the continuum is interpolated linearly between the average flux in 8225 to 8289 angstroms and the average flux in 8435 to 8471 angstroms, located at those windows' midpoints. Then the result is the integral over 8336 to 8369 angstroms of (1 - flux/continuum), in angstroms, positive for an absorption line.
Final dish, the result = -4.2 angstroms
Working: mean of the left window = 3.15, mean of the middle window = 3.38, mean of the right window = 2.85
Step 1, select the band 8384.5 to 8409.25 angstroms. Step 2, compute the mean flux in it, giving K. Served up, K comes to 2.82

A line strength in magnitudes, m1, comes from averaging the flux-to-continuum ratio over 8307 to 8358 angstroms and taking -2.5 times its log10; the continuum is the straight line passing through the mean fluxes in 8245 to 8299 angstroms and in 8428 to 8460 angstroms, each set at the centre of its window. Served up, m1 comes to -0.084 mag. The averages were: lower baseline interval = 3.15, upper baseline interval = 2.8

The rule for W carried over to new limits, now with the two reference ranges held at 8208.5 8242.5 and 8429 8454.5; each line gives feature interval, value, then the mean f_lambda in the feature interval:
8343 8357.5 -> -3.1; 3.57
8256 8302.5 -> -1.6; 3.14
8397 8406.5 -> 0.9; 2.61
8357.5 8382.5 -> -2.6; 3.22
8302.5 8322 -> -0.7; 3.11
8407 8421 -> -0.5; 2.96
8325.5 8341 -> -0.9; 3.13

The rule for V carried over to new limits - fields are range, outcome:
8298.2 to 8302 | 2.96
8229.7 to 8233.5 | 3.25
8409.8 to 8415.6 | 3.04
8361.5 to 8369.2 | 3.28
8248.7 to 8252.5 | 3.1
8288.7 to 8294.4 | 3.22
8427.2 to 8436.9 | 2.78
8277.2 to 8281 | 3.22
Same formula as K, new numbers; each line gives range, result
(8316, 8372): 3.31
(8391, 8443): 2.85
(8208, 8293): 3.14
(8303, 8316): 3.07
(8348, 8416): 3.07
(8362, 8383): 3.19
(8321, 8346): 3.23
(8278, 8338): 3.15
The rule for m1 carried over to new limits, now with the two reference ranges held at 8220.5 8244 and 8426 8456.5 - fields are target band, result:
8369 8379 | -0.115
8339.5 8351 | -0.228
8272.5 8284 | -0.052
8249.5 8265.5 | -0.004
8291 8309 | -0.019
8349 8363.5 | -0.142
